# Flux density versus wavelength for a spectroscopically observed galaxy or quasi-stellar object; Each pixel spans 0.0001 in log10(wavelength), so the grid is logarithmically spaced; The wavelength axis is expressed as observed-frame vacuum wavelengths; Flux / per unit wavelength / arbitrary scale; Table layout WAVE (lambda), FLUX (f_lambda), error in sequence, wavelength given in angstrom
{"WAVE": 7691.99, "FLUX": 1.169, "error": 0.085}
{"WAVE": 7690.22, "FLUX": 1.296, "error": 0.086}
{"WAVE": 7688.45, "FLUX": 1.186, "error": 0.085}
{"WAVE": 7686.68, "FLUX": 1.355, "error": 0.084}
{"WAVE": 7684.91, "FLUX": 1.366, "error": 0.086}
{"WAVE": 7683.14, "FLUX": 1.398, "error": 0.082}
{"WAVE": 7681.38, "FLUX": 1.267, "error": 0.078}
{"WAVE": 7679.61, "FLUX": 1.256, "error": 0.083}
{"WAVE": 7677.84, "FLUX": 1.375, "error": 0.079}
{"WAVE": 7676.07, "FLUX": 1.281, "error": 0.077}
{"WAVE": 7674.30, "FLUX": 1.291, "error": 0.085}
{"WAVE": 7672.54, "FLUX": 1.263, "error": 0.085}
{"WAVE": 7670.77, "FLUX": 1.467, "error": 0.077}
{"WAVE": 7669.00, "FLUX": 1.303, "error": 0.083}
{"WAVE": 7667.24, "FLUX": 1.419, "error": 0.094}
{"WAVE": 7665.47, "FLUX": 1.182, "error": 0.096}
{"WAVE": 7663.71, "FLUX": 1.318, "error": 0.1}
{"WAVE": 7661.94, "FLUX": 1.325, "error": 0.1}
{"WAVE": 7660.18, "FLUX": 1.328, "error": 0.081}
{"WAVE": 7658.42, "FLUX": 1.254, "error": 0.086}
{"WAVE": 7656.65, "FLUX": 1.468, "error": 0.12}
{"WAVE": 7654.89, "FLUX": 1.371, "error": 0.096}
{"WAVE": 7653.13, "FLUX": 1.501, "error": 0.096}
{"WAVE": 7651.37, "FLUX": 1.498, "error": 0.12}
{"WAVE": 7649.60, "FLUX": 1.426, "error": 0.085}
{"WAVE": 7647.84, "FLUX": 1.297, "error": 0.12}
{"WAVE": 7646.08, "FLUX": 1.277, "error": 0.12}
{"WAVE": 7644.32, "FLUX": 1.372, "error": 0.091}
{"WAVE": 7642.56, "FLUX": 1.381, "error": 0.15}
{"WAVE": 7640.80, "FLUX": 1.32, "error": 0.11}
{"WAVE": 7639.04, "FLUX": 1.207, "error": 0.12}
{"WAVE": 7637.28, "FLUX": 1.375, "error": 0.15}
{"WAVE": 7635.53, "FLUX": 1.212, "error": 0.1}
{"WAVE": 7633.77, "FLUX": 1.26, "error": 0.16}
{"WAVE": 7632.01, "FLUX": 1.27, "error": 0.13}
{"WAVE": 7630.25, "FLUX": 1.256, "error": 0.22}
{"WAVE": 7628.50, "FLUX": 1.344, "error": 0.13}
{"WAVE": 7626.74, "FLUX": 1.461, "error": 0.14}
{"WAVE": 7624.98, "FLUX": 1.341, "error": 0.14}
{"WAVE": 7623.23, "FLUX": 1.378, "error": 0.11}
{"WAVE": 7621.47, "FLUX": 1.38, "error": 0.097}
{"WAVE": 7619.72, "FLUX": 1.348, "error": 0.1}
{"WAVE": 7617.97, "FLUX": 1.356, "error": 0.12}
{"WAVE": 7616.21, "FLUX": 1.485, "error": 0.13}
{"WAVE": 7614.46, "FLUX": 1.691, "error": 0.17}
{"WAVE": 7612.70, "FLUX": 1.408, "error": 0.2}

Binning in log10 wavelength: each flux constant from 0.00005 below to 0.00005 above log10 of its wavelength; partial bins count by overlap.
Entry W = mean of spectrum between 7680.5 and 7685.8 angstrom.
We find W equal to 1.35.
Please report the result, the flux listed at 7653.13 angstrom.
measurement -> 1.501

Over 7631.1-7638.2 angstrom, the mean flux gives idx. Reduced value 1.28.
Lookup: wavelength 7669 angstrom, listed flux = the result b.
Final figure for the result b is 1.303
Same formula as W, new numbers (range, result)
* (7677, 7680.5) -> 1.31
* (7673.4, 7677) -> 1.29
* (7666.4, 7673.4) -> 1.36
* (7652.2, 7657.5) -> 1.45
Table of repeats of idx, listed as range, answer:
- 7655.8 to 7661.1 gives 1.35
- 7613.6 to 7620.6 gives 1.47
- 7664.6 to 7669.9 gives 1.3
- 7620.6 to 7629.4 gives 1.38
